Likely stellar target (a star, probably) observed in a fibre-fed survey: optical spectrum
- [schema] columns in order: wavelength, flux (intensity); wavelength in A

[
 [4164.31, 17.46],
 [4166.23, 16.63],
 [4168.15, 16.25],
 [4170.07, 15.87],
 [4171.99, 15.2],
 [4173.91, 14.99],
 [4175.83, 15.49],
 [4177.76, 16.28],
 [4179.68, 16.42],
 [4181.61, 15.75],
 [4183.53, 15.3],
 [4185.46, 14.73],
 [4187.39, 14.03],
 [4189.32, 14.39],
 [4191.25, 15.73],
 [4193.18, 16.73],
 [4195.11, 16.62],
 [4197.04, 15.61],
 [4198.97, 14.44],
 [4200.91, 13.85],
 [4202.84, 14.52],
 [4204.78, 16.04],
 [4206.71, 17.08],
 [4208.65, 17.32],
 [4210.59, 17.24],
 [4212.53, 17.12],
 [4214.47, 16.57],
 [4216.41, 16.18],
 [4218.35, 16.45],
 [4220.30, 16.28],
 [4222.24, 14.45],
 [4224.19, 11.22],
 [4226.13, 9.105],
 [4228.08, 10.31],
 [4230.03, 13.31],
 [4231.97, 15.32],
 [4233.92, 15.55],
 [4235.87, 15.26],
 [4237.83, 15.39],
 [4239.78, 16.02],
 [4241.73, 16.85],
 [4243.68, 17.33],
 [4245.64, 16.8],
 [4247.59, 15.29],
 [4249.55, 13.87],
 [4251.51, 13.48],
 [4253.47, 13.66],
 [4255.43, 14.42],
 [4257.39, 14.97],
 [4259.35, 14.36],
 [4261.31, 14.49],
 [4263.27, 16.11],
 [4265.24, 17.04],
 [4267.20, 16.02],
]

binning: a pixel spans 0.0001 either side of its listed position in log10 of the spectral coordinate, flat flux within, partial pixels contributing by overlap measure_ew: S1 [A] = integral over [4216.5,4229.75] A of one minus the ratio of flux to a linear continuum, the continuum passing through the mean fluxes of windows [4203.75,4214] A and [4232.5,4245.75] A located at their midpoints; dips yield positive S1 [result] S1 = 2.7 A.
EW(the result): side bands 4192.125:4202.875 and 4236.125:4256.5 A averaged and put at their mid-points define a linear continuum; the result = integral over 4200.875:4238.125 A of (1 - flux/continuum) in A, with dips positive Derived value 1.0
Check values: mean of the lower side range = 15.4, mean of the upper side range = 15.3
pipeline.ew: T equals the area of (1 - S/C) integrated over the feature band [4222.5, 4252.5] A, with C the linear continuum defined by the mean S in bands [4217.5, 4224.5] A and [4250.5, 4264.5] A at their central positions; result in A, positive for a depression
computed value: 0.75 A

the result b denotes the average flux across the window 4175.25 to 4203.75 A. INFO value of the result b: 15.3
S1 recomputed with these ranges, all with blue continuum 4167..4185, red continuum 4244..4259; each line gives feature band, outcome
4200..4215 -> -0.9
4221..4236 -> 2.0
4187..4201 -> 0.2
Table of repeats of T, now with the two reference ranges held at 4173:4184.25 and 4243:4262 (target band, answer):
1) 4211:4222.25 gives -0.82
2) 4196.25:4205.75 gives 0.35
